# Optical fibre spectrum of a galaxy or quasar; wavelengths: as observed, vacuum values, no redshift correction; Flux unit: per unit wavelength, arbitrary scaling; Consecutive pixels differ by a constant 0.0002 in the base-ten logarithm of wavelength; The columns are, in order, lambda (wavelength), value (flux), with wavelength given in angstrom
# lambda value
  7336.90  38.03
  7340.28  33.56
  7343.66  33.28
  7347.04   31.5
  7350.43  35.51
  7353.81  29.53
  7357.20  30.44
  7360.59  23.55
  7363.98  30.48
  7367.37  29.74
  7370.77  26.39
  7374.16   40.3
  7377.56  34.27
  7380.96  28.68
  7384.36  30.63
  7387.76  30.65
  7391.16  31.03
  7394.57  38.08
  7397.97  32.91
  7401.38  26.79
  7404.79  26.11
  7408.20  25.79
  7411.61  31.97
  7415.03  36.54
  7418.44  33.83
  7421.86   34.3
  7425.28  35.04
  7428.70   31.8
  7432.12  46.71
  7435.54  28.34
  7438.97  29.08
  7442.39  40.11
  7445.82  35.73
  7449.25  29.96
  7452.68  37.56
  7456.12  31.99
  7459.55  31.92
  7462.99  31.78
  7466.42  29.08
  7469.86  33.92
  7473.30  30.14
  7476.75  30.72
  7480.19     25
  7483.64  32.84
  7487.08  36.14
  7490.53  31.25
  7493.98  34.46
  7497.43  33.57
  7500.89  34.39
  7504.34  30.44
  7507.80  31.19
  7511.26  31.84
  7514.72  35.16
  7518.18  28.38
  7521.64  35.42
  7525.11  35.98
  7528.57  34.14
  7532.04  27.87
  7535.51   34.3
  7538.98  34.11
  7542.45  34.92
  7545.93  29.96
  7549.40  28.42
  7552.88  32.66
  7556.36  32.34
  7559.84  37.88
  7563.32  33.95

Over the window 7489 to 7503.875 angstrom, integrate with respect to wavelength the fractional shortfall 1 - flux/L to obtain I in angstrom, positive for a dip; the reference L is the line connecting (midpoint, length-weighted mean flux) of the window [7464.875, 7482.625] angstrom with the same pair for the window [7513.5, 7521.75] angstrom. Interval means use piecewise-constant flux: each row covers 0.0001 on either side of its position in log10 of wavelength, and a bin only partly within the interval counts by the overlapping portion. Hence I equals -0.96 angstrom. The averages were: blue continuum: 29.9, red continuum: 32.4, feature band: 33.2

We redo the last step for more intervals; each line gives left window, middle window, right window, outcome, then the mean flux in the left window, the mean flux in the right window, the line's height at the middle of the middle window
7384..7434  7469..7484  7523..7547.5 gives 1.3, 32.9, 33.1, 33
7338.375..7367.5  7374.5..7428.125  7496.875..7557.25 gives -1.0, 31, 32.5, 31.4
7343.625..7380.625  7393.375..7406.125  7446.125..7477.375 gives 0.3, 31.2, 32.1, 31.5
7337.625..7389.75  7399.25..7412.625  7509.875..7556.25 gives 1.7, 31.4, 32.5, 31.7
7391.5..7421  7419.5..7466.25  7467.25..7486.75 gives -4.2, 31.6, 30.9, 31.2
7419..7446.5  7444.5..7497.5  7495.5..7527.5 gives 2.9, 35.1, 33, 34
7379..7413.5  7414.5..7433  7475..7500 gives -3.0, 30.3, 32.1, 30.8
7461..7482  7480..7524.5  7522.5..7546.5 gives -1.4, 30.1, 33.3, 31.7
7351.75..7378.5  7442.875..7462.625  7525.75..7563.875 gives -1.3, 30.6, 32.8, 31.7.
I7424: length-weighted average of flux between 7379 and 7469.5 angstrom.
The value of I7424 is 32.6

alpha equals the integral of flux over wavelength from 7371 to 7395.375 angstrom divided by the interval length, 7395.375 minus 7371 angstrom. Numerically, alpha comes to 32.8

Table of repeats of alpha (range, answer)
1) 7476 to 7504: 32.3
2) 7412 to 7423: 34.6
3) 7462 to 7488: 31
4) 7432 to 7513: 32.6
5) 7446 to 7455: 34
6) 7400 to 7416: 29.2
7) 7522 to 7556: 32.6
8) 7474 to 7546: 32.5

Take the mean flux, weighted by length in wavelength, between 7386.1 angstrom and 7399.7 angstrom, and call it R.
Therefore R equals 33.2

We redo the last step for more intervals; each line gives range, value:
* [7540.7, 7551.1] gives 31.1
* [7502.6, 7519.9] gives 31.4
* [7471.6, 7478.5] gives 30.4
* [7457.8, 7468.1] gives 31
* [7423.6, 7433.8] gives 37.8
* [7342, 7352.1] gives 33.4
